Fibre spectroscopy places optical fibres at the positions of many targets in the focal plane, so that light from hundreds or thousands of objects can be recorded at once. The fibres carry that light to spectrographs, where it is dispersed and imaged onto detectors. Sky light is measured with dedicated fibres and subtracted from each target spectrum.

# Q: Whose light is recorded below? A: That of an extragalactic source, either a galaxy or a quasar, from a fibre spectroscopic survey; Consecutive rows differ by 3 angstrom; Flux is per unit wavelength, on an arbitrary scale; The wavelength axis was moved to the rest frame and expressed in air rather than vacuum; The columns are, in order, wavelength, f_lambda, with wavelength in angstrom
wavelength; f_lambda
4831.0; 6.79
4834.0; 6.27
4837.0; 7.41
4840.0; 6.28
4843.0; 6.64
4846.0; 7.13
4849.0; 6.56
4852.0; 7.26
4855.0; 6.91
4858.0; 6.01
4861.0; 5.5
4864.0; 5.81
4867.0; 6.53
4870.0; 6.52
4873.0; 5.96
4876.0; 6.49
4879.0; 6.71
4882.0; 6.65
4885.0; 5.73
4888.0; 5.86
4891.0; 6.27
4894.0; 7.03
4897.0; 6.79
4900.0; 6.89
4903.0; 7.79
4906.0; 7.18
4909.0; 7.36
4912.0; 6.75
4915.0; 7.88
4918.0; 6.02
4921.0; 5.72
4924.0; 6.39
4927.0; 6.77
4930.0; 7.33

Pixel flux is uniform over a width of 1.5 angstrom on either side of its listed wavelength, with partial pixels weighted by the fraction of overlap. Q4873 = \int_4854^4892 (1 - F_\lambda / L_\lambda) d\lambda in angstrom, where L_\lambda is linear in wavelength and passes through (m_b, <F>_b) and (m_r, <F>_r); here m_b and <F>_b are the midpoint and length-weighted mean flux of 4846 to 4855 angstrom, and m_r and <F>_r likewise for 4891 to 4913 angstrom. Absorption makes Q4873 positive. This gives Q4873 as 4.2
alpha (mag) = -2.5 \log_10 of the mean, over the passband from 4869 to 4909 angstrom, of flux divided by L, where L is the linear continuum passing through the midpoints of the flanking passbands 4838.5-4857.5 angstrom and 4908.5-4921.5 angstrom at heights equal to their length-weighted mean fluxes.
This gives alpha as 0.02 mag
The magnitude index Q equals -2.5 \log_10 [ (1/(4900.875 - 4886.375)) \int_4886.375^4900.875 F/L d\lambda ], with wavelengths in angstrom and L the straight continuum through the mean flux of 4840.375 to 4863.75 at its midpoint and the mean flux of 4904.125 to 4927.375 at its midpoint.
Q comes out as 0.023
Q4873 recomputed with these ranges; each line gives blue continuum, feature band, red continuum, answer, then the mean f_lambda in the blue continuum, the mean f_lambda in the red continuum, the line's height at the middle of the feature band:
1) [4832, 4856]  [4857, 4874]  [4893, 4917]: 2.2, 6.8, 7.19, 6.94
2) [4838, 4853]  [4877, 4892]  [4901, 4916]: 1.9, 6.78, 7.36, 7.14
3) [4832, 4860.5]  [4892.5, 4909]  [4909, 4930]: -1.1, 6.68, 6.7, 6.69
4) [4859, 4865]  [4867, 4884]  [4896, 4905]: -0.7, 5.67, 7.18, 6.2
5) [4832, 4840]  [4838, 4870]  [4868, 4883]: 0.6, 6.73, 6.46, 6.61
